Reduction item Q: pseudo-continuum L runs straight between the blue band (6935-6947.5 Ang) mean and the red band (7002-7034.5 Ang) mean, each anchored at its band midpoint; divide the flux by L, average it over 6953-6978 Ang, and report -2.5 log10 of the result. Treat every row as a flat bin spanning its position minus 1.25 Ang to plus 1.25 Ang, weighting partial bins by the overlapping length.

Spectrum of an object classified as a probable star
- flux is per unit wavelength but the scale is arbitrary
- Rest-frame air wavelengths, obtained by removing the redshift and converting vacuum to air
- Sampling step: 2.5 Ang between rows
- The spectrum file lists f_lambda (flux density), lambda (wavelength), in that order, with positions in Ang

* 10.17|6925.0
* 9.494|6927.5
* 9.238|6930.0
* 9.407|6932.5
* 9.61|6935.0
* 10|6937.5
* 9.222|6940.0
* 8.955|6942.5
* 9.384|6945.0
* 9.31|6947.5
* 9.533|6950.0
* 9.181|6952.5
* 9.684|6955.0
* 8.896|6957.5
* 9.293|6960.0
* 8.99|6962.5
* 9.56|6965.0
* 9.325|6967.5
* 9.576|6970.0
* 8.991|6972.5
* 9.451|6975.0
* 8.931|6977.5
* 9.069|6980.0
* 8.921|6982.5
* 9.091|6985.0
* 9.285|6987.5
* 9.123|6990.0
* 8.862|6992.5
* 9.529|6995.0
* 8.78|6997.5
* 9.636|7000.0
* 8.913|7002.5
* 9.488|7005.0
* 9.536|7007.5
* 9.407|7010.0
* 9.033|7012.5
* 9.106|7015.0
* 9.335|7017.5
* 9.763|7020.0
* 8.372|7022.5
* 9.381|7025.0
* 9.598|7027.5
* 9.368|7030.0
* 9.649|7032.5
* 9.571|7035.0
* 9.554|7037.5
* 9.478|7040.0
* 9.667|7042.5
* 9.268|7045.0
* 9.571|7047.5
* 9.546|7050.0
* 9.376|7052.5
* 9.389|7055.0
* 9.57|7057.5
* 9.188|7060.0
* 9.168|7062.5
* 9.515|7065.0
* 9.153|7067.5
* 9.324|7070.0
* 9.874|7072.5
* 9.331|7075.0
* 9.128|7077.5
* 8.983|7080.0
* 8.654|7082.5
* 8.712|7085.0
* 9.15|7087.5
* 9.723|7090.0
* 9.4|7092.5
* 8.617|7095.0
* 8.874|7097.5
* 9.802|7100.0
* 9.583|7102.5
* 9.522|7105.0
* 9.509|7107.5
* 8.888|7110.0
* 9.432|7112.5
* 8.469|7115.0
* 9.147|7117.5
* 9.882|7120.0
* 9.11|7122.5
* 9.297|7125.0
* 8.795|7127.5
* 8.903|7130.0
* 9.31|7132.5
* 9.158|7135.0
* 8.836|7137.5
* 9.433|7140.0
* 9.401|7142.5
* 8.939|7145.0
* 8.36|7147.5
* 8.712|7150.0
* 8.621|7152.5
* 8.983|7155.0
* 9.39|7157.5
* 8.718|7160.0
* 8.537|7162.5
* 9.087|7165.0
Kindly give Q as 0.01 mag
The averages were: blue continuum 9.4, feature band 9.28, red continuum 9.32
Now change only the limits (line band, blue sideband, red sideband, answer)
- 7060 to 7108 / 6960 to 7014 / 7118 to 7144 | -0.006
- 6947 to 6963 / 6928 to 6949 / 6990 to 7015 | 0.008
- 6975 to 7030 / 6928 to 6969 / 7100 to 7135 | 0.013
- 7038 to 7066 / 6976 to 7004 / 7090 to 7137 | -0.032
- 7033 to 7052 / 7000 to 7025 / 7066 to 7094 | -0.033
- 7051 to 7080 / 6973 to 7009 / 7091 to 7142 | -0.018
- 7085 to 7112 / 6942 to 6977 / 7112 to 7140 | -0.015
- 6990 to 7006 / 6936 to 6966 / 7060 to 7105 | 0.013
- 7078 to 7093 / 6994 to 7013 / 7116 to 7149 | 0.011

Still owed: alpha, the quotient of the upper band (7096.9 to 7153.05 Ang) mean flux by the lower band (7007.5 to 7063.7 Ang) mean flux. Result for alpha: 0.97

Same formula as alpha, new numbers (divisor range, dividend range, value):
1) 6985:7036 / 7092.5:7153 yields 0.98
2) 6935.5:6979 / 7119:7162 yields 0.97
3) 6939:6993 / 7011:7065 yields 1.02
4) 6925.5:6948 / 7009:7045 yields 0.99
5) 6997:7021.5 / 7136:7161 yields 0.96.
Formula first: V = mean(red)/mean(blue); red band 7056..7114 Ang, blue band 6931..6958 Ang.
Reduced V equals 0.99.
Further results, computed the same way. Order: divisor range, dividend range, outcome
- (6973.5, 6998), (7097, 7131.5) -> 1.01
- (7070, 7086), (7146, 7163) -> 0.96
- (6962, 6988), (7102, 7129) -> 1.00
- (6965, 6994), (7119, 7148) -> 1.00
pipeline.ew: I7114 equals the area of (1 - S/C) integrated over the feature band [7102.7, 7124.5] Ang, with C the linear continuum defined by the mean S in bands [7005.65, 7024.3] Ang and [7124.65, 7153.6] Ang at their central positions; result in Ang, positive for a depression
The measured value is -0.57 Ang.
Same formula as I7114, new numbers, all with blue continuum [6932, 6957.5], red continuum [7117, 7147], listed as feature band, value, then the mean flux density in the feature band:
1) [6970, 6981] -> 0.2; 9.16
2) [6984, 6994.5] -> 0.3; 9.12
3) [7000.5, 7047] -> -0.3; 9.37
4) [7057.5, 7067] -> -0.1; 9.32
